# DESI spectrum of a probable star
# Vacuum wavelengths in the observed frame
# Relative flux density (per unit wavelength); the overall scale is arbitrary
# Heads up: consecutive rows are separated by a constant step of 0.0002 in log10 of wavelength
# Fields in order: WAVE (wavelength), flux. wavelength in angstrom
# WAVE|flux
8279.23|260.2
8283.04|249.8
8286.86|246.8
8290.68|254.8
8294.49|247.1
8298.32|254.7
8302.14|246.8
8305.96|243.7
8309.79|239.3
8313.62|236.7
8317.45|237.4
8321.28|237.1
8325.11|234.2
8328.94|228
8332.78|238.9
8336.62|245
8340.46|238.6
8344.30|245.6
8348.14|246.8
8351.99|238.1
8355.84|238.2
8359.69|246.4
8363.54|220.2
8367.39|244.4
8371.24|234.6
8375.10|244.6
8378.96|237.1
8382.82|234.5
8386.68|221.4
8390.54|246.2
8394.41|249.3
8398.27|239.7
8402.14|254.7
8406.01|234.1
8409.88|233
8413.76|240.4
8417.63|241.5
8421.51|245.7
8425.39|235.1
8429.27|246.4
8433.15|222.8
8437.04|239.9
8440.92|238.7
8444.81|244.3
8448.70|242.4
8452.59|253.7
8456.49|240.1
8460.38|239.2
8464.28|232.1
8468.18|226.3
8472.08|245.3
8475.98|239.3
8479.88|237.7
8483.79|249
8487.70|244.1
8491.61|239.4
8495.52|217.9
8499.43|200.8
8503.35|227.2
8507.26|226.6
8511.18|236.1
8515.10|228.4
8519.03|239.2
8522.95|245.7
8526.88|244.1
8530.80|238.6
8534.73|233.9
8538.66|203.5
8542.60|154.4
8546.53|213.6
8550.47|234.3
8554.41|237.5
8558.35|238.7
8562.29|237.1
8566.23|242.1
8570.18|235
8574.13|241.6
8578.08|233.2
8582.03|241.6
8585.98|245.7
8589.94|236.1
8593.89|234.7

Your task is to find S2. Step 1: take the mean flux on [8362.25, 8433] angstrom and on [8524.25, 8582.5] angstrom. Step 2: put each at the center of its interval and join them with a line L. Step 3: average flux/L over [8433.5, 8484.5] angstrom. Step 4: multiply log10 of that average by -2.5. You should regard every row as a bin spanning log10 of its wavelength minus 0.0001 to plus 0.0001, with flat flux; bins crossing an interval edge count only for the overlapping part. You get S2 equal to -0.02 mag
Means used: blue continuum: 239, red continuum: 228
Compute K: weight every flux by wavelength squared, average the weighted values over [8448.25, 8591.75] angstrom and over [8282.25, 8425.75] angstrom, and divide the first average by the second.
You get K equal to 1.0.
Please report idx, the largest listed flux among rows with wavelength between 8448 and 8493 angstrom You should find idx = 253.7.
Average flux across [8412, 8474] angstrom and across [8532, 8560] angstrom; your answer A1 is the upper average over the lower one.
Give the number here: 0.9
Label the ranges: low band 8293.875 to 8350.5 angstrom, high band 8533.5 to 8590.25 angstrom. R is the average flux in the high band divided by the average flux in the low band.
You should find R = 0.95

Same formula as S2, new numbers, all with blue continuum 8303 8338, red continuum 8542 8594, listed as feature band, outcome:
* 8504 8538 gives -0.01 mag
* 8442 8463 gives -0.04 mag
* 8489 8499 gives 0.04 mag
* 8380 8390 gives 0.02 mag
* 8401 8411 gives -0.02 mag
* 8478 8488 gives -0.04 mag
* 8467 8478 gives -0.02 mag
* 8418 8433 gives -0.02 mag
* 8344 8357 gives -0.02 mag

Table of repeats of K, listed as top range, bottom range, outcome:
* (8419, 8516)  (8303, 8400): 1.02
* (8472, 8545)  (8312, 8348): 1.00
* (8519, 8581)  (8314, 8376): 1.01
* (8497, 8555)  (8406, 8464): 0.95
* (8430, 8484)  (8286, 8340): 1.02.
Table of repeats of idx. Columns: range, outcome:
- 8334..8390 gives 246.8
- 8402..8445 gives 254.7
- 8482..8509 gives 249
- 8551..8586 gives 245.7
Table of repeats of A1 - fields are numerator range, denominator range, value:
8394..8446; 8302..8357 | 1.00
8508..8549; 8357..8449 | 0.94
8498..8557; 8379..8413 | 0.94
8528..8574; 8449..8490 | 0.94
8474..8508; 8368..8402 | 0.97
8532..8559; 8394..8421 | 0.89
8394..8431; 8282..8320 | 0.98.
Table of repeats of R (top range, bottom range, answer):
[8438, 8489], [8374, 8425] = 1.00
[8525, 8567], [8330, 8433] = 0.94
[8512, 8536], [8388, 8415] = 0.98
